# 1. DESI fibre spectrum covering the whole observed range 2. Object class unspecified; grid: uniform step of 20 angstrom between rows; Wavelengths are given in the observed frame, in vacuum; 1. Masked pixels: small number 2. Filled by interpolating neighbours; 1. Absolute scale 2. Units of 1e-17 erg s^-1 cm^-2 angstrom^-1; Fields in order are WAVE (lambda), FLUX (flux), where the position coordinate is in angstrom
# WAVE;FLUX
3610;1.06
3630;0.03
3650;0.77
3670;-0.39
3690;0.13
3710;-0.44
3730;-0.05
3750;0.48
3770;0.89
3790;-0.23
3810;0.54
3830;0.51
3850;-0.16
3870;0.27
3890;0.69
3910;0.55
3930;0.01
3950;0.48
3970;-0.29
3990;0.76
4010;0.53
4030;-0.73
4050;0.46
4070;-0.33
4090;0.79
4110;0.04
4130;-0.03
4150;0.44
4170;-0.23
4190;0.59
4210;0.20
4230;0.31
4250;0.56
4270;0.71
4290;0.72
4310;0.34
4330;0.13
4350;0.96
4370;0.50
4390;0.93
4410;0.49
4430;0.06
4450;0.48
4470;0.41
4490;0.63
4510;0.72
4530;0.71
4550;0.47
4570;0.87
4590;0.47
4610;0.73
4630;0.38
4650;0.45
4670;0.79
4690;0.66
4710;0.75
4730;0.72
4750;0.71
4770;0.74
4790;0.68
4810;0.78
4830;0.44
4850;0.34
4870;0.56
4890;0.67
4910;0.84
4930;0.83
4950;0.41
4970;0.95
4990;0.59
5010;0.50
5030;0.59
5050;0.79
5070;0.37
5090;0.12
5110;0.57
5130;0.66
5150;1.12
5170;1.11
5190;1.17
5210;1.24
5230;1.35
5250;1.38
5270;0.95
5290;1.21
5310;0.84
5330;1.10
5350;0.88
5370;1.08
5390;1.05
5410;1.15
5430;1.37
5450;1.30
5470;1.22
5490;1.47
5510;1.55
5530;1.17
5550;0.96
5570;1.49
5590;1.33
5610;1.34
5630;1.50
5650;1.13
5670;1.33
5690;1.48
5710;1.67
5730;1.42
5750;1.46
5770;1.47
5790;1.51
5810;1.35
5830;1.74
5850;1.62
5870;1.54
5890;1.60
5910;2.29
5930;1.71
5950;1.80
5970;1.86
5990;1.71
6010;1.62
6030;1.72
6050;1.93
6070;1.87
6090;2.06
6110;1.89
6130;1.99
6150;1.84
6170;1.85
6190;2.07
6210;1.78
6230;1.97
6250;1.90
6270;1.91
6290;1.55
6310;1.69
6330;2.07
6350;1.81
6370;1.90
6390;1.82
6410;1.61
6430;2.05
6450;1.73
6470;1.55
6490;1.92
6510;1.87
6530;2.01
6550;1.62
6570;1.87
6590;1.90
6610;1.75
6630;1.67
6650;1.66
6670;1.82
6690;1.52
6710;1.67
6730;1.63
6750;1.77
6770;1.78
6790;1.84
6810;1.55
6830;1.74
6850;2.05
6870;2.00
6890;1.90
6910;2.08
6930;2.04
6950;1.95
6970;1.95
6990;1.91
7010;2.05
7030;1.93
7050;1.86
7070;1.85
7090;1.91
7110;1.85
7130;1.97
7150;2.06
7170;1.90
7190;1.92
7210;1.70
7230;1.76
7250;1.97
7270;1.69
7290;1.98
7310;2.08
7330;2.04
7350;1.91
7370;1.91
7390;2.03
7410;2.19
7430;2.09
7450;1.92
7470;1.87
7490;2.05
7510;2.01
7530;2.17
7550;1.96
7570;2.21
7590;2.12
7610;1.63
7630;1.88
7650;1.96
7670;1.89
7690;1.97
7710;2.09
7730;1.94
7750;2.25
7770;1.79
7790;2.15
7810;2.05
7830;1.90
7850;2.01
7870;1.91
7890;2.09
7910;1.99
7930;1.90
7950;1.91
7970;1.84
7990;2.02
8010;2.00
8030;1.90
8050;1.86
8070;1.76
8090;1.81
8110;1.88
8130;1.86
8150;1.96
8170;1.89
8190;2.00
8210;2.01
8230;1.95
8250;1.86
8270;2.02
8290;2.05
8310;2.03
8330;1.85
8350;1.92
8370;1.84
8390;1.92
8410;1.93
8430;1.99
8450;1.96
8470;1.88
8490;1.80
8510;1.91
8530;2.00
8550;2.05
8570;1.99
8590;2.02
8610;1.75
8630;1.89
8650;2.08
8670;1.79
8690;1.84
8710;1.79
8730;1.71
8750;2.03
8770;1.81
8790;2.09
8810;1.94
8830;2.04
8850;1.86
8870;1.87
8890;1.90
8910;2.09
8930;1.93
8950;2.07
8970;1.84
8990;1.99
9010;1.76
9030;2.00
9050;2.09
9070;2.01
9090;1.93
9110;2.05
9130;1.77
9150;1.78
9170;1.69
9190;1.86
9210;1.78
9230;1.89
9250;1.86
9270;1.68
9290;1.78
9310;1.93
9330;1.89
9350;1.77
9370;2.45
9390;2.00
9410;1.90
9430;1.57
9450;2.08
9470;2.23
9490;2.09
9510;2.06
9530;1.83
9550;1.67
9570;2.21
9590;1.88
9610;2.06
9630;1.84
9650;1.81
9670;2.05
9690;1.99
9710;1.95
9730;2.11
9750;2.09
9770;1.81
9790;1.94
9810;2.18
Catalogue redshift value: 0.292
